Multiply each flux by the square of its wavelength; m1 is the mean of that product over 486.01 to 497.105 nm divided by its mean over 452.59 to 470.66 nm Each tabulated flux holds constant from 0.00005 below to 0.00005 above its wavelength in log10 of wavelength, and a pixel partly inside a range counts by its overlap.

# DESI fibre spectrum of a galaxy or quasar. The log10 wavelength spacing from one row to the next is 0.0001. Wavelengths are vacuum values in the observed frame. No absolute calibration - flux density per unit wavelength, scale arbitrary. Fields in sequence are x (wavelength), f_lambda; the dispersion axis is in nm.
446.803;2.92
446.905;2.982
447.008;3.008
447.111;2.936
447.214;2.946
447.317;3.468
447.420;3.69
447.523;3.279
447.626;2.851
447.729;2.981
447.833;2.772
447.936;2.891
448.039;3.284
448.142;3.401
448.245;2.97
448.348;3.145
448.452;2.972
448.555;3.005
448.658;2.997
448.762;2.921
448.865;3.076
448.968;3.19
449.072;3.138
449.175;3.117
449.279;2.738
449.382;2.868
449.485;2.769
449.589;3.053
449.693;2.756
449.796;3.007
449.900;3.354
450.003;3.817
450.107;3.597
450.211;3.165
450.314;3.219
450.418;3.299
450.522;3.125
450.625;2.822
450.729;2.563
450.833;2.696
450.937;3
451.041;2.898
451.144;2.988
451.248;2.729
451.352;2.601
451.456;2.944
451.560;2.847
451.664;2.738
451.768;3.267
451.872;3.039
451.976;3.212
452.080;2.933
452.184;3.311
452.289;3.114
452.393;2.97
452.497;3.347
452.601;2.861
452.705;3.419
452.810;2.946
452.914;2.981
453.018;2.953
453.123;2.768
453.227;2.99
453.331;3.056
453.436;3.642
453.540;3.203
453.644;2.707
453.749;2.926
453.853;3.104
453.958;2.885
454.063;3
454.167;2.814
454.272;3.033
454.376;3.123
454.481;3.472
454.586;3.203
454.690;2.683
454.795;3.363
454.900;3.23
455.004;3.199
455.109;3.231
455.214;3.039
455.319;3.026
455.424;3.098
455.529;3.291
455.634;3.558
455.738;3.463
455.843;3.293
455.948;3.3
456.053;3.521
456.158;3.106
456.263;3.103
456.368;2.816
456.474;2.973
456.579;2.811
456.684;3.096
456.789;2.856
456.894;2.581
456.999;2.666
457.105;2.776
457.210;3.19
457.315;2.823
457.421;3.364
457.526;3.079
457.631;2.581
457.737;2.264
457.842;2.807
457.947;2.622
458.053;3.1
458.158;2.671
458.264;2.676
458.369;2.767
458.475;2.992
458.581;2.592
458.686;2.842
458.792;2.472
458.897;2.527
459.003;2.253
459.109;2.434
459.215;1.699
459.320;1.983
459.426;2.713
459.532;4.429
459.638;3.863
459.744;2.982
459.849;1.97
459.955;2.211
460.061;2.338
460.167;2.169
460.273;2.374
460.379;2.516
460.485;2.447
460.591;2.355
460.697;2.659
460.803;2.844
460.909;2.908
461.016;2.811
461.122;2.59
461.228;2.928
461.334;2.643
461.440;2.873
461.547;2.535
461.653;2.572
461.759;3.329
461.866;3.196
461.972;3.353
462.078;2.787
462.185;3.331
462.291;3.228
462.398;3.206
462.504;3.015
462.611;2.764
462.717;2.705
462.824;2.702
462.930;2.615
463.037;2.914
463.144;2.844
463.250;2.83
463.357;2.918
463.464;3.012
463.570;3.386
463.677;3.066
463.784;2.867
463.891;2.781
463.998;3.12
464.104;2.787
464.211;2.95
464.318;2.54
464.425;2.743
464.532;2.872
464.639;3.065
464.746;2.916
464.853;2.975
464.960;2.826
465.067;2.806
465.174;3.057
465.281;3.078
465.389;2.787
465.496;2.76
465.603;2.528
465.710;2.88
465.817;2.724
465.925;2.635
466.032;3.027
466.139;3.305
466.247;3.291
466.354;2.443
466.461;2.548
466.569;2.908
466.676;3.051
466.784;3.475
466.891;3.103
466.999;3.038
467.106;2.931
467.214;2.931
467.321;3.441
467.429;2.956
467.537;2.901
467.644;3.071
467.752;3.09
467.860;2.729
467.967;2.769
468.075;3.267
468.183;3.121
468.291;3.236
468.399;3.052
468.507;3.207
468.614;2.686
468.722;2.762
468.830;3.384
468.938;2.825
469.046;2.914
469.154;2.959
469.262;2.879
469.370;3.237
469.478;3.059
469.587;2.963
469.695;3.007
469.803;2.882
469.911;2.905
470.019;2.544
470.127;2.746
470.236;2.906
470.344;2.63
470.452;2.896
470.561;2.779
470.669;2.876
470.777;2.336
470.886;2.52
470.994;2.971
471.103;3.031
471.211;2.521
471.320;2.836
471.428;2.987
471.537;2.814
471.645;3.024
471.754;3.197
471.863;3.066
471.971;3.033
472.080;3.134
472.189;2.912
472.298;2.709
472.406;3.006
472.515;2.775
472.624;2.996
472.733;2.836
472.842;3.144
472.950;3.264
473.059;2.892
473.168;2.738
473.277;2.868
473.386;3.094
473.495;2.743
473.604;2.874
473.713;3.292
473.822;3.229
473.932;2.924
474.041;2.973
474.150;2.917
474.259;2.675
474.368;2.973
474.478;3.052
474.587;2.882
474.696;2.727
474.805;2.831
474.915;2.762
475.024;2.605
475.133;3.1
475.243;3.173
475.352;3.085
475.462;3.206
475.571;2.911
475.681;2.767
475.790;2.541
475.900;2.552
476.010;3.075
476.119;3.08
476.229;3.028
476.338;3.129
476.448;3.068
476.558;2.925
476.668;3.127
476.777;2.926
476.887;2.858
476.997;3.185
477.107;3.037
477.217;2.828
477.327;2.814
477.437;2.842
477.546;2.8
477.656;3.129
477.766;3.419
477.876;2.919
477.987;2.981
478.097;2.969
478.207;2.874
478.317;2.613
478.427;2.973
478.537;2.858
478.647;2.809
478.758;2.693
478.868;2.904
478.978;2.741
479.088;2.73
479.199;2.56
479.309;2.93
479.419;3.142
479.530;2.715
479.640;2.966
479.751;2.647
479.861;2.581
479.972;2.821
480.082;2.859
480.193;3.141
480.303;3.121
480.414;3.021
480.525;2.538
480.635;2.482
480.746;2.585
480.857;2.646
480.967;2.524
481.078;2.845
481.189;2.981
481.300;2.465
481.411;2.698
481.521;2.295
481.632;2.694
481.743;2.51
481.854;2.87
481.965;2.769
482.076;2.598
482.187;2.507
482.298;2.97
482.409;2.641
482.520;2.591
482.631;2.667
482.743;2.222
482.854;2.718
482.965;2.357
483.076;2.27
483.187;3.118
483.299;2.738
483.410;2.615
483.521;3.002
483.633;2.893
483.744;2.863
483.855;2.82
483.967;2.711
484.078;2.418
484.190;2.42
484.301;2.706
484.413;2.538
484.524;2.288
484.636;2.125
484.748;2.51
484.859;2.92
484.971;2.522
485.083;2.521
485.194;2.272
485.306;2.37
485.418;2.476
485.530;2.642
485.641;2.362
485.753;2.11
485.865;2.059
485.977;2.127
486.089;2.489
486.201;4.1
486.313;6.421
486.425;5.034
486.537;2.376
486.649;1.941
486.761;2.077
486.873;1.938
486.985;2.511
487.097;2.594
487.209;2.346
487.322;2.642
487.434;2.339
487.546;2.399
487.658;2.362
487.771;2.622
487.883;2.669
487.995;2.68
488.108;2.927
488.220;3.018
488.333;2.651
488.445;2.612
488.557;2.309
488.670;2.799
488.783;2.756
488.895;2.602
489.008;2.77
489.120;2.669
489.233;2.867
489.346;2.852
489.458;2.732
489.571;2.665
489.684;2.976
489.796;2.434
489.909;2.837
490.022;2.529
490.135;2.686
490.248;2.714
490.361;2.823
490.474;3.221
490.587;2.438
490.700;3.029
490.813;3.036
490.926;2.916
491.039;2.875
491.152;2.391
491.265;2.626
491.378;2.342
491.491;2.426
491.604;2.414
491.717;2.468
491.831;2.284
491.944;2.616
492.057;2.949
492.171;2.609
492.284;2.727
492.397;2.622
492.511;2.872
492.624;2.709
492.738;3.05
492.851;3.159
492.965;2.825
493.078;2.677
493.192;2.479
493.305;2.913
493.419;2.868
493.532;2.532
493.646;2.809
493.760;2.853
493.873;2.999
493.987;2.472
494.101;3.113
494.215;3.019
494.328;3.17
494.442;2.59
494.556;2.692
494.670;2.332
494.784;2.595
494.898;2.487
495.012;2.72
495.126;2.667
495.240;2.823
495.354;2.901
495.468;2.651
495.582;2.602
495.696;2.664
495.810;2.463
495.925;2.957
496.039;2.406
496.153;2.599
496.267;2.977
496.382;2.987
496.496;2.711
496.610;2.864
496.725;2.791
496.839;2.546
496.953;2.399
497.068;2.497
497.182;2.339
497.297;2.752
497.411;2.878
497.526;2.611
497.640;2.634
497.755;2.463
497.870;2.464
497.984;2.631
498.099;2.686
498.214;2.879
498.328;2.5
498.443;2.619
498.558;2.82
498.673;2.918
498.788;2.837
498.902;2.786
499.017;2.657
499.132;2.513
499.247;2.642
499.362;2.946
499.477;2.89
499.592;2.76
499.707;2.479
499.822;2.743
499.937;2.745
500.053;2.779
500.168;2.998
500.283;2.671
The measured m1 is 1.07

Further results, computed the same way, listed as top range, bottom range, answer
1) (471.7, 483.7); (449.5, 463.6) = 1.07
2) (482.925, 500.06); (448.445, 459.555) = 1.06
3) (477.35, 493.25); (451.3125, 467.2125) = 1.04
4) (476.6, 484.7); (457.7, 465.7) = 1.07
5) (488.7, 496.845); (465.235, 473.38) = 1.03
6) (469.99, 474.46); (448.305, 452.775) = 1.05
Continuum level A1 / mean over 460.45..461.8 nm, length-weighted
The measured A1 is 2.73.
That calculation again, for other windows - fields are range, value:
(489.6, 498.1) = 2.71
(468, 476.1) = 2.92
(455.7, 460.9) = 2.77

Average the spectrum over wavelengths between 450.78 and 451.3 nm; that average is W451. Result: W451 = 2.86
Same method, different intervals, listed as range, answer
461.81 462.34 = 3.18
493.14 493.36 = 2.71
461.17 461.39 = 2.79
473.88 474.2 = 2.94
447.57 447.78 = 2.93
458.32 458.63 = 2.78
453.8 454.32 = 2.96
